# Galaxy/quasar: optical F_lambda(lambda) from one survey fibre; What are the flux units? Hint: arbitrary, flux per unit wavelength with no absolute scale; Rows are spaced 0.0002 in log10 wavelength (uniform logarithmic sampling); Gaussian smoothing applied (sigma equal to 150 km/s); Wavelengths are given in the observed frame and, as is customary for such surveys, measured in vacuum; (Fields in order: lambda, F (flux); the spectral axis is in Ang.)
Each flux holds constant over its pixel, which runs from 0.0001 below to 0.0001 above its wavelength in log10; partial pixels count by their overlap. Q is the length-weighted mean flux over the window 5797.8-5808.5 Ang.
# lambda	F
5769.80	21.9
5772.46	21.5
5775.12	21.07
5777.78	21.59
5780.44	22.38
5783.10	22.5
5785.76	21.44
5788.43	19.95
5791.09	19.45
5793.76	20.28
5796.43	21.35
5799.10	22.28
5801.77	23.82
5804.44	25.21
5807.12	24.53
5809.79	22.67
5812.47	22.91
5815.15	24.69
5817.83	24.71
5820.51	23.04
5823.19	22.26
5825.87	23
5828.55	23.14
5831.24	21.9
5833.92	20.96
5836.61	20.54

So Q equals 24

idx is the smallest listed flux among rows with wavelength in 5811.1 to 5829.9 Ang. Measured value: 22.26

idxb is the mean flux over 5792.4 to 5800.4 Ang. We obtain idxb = 21.3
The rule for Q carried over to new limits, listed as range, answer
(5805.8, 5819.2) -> 23.9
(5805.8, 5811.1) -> 23.6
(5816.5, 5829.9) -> 23.2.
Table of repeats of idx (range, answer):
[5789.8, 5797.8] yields 19.45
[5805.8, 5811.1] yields 22.67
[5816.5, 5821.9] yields 23.04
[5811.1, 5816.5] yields 22.91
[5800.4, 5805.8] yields 23.82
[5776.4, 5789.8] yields 19.95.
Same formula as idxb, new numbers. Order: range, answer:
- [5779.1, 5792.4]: 21.2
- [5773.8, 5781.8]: 21.7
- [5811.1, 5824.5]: 23.5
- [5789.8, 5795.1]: 19.9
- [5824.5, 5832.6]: 22.7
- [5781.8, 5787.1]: 22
